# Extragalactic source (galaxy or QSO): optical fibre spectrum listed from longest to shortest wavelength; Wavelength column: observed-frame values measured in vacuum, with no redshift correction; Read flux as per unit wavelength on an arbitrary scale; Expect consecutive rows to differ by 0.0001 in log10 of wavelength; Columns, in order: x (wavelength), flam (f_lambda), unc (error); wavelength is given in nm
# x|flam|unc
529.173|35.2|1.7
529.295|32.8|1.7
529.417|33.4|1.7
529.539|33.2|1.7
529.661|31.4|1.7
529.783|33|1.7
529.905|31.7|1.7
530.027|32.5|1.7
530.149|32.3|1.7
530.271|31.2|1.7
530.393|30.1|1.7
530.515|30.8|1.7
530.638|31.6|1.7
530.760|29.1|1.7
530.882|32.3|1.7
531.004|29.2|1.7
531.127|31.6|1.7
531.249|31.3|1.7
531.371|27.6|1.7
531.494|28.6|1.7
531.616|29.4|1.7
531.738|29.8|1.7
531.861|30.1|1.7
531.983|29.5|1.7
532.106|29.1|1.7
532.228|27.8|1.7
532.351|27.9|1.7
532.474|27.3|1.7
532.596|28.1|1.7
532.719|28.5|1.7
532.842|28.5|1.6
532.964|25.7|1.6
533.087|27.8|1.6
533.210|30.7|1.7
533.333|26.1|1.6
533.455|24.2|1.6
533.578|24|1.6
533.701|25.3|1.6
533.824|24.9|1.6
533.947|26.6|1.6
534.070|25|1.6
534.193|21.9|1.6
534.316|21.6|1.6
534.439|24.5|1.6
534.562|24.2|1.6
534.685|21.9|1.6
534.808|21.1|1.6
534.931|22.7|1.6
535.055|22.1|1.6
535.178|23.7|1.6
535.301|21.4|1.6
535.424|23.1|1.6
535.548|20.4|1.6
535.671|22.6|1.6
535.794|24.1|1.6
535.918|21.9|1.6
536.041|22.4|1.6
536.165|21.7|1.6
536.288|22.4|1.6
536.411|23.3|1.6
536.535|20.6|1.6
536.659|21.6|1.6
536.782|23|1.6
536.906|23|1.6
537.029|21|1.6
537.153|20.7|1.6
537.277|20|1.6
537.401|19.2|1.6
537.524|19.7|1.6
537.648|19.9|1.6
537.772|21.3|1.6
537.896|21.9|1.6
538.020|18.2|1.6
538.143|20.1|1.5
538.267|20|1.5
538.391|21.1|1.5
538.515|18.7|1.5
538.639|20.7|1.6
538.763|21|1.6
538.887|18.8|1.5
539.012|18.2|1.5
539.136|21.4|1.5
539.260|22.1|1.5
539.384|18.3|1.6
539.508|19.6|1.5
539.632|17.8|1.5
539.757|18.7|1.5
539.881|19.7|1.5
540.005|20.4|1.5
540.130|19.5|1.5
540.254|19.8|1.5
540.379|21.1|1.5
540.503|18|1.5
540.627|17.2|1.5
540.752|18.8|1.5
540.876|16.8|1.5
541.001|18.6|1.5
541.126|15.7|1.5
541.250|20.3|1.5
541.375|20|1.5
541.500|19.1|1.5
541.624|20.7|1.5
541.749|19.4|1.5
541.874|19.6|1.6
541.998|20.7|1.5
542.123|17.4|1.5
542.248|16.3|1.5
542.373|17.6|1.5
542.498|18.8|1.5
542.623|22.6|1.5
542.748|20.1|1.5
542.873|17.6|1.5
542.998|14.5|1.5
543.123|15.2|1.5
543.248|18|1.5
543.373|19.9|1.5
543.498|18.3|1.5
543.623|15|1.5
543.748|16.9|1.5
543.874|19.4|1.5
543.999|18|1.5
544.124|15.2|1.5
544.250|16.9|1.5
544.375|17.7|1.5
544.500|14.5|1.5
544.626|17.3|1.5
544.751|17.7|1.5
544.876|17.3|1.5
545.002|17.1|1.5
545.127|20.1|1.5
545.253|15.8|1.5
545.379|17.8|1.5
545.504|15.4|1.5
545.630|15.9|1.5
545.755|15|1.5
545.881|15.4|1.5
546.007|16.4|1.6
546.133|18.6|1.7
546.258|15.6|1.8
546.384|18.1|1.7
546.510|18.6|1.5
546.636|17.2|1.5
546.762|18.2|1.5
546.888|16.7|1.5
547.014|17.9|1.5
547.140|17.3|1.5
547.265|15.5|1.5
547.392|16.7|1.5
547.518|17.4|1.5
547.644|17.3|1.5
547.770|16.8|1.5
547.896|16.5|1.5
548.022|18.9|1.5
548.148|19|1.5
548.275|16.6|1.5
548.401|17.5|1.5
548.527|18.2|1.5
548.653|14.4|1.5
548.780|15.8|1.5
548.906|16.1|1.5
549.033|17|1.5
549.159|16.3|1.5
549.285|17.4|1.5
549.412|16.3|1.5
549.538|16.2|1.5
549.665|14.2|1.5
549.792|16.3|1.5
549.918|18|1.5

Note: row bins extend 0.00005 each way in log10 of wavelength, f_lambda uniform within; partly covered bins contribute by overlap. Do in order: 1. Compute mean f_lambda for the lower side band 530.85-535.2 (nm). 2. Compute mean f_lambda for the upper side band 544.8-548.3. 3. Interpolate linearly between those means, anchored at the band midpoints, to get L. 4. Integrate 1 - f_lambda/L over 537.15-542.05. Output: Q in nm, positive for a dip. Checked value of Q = 0.54 nm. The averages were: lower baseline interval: 26.7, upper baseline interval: 17.1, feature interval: 19.6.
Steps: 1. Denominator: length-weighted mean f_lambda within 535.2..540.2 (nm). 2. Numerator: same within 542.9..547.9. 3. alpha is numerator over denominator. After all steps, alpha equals 0.8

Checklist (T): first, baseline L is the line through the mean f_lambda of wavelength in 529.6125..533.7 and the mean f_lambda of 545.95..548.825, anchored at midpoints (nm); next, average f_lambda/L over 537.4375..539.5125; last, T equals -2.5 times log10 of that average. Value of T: 0.20 mag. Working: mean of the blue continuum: 29.3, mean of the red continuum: 17.2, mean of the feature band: 20.1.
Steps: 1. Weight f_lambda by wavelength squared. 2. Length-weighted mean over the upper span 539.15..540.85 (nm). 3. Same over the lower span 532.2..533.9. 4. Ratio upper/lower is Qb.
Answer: 0.74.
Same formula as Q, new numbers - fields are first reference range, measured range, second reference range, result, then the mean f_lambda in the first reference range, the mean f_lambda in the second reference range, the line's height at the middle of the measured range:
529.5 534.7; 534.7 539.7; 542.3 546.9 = 0.59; 28.4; 17.3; 23.8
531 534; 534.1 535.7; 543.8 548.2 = 0.22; 28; 17.1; 26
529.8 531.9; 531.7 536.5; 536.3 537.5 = 0.14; 30.6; 21.4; 25.6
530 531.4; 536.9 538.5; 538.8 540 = 0.10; 30.8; 19.5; 21.7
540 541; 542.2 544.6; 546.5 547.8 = 0.08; 18.8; 17.2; 18.1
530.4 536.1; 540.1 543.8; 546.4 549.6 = 0.43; 26.3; 17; 20.8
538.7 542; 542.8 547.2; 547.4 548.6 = 0.28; 19.3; 17.5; 18.2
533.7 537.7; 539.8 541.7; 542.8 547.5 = 0.04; 22.3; 17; 19.5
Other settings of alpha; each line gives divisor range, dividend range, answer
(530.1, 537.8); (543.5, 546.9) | 0.67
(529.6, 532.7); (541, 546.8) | 0.59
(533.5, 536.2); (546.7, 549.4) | 0.74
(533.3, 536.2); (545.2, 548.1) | 0.73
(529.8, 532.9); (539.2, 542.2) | 0.64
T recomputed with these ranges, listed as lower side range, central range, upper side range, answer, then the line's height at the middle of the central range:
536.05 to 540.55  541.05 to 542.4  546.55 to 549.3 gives 0.021 mag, 19.2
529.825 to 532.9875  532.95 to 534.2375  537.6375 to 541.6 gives 0.055 mag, 27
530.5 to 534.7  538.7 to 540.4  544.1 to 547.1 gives 0.113 mag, 21.9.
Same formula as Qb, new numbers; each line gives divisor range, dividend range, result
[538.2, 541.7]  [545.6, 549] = 0.90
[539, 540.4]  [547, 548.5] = 0.90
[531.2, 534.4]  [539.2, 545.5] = 0.70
